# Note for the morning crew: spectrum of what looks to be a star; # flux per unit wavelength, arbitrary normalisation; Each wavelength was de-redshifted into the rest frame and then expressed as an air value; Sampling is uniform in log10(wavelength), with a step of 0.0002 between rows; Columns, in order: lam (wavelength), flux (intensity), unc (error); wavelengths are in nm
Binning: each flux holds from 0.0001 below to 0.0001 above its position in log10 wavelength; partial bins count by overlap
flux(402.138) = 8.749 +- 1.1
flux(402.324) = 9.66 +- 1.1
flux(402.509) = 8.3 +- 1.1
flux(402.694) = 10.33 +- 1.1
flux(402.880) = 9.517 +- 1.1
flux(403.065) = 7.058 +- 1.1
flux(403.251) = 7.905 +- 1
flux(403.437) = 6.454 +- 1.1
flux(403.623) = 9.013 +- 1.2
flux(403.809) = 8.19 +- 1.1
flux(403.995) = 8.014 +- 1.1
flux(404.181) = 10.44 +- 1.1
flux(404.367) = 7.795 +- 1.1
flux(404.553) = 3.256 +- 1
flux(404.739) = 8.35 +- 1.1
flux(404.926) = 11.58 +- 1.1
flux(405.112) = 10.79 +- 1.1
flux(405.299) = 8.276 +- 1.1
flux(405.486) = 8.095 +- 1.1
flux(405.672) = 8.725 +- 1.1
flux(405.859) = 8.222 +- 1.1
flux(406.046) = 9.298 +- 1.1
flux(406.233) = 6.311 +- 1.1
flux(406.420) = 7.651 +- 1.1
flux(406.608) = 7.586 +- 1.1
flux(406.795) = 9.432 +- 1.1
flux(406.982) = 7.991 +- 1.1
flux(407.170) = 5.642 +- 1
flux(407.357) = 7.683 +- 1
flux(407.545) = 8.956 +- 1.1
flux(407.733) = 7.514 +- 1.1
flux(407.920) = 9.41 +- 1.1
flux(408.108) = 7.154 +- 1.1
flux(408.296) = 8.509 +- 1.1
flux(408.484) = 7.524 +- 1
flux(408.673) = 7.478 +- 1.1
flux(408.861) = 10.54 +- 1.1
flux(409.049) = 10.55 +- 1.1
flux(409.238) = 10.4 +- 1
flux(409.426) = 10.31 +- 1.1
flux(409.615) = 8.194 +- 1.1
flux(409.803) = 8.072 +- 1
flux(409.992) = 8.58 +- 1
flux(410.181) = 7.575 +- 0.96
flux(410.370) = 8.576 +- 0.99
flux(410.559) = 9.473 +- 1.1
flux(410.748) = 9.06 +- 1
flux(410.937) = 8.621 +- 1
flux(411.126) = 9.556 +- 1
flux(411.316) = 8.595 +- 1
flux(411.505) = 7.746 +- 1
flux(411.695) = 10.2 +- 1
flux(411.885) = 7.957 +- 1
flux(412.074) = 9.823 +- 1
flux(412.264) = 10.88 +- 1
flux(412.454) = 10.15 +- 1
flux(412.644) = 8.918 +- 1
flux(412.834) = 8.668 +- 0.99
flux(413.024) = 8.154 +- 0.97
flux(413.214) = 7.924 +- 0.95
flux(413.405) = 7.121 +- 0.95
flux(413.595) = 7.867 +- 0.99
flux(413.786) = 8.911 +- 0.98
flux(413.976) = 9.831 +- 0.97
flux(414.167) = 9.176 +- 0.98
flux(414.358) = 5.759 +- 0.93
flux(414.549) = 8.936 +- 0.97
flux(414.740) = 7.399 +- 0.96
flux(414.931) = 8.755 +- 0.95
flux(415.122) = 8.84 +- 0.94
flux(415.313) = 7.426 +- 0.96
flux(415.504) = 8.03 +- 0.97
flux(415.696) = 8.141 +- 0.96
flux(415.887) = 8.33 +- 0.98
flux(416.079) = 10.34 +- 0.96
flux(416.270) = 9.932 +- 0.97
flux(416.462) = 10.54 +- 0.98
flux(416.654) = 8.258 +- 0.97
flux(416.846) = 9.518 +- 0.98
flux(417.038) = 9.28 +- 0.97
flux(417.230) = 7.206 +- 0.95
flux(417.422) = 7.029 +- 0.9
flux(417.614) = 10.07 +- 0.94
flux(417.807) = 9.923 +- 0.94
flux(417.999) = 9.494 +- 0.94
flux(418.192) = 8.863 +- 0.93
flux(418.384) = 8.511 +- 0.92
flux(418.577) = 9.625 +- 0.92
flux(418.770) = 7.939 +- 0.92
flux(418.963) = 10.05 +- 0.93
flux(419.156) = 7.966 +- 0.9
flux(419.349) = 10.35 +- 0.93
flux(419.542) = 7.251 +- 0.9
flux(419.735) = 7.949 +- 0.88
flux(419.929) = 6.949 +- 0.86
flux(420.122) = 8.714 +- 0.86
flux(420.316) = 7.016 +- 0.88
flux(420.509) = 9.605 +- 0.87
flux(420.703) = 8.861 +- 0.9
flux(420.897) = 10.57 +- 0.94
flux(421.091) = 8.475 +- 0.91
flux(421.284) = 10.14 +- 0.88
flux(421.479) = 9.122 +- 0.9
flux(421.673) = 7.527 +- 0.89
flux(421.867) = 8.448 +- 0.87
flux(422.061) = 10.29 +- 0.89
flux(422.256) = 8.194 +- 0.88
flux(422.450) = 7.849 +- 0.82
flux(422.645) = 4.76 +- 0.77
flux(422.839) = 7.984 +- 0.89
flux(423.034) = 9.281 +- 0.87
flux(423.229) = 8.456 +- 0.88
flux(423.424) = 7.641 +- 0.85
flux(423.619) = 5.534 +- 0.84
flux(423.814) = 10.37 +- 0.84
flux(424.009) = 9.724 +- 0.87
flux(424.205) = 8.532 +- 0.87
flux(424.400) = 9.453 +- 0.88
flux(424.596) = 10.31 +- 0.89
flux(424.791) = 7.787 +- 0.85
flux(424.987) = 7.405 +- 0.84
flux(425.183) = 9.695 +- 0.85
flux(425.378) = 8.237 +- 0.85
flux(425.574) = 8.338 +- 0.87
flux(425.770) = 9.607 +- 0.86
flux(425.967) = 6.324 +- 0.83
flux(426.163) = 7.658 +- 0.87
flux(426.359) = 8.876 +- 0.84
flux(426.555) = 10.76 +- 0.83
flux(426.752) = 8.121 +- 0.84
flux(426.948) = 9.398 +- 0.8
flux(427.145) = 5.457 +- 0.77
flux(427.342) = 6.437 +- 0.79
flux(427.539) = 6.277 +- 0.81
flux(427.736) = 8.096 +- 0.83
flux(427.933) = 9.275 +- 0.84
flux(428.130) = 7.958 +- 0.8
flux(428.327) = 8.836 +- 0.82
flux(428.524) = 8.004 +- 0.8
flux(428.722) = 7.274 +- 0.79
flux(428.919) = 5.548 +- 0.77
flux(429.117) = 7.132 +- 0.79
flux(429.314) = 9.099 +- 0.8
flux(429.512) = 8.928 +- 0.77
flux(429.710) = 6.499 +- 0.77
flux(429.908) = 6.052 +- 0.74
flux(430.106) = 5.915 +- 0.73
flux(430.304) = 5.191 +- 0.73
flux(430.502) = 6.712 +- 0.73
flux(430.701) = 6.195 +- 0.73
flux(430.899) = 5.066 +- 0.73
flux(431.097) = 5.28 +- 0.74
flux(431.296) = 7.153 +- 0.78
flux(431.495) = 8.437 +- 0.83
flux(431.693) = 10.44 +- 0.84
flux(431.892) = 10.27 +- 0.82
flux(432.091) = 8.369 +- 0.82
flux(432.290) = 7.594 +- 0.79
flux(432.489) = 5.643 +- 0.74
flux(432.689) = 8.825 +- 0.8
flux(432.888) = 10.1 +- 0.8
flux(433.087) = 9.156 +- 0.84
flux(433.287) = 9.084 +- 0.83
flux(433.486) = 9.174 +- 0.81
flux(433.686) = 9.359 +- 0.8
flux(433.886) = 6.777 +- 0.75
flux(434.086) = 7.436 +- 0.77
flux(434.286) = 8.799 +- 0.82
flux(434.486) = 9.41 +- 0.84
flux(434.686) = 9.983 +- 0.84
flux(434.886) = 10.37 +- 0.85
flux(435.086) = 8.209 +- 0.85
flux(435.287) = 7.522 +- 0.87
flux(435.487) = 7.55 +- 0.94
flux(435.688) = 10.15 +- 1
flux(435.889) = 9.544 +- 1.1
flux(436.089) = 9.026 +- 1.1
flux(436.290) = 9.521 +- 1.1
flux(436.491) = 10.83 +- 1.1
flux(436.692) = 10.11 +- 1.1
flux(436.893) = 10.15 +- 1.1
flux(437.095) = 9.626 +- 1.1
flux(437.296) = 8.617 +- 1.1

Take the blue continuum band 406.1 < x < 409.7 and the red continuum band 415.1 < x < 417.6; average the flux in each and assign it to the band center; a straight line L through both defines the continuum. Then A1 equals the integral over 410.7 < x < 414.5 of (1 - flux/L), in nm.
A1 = -0.08 nm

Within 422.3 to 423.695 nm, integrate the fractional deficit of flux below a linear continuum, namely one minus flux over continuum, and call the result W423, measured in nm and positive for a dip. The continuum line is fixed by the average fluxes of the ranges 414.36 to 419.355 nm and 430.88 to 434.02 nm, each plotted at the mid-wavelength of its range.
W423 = 0.19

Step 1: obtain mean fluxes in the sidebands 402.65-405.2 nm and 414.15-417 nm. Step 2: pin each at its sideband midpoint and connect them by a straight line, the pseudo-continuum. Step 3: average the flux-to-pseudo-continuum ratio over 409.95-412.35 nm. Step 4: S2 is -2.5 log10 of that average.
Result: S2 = -0.05 mag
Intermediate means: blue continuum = 8.44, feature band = 8.97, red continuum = 8.62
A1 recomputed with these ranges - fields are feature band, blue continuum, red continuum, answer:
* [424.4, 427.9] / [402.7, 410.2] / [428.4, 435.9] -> -0.08 nm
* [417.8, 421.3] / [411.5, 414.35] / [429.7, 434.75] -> -0.13 nm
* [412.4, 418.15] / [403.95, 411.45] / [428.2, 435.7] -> -0.24 nm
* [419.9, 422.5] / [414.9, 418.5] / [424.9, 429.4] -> -0.08 nm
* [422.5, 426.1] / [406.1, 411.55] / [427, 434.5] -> -0.18 nm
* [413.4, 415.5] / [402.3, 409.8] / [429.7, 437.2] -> 0.05 nm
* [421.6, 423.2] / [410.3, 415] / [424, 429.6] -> 0.06 nm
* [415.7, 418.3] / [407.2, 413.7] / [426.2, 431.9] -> -0.25 nm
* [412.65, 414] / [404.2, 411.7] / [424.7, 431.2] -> -0.02 nm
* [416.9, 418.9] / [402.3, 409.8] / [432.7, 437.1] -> -0.02 nm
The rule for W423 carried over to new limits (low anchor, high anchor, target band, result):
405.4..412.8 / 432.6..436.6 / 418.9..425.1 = 0.23 nm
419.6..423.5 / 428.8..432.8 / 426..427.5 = -0.04 nm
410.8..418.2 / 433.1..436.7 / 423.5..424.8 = 0.00 nm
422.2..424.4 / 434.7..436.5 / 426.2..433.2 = 0.78 nm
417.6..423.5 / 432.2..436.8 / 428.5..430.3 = 0.36 nm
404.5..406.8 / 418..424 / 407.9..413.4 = -0.33 nm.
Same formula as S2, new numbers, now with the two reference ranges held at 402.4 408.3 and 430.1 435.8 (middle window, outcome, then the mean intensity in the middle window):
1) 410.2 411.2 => -0.09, 8.94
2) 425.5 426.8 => -0.05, 8.54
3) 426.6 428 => 0.07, 7.66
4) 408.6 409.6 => -0.19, 9.78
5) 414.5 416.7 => -0.07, 8.75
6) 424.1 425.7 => -0.08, 8.74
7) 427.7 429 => 0.03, 7.88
